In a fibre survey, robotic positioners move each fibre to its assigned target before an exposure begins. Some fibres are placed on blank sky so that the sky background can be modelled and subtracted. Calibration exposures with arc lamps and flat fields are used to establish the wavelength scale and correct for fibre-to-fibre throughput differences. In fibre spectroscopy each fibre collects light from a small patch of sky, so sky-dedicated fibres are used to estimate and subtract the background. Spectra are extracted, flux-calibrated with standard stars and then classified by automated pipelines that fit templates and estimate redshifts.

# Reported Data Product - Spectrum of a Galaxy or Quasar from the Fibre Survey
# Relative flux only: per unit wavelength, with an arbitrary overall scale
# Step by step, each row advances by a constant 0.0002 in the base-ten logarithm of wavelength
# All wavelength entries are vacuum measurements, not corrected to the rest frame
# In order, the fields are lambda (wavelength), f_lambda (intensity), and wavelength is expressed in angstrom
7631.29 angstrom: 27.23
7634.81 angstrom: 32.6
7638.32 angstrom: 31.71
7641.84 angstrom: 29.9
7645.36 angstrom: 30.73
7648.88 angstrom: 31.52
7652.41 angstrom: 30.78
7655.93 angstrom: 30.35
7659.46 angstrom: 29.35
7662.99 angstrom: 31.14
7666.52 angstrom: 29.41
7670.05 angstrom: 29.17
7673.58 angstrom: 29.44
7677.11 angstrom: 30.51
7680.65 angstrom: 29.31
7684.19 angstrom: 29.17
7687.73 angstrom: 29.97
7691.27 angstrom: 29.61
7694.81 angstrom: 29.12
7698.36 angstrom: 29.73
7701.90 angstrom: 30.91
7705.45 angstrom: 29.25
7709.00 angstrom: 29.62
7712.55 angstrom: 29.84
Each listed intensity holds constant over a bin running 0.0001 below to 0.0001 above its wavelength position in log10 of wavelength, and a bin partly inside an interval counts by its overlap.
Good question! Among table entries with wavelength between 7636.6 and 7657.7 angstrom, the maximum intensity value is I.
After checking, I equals 31.71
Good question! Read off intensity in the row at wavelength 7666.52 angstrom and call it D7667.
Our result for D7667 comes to 29.41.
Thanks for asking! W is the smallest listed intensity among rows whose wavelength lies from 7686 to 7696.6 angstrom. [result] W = 29.12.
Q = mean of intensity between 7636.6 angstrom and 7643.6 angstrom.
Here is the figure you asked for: 30.8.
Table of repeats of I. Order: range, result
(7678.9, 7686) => 29.31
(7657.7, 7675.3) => 31.14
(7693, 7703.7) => 30.91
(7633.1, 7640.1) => 32.6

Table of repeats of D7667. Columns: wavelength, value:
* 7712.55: 29.84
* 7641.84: 29.9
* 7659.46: 29.35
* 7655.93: 30.35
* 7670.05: 29.17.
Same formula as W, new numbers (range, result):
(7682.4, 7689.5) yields 29.17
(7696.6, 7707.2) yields 29.25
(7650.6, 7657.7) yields 30.35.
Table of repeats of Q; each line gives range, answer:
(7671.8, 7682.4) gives 29.8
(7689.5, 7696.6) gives 29.4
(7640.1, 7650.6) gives 30.7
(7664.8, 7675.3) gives 29.4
